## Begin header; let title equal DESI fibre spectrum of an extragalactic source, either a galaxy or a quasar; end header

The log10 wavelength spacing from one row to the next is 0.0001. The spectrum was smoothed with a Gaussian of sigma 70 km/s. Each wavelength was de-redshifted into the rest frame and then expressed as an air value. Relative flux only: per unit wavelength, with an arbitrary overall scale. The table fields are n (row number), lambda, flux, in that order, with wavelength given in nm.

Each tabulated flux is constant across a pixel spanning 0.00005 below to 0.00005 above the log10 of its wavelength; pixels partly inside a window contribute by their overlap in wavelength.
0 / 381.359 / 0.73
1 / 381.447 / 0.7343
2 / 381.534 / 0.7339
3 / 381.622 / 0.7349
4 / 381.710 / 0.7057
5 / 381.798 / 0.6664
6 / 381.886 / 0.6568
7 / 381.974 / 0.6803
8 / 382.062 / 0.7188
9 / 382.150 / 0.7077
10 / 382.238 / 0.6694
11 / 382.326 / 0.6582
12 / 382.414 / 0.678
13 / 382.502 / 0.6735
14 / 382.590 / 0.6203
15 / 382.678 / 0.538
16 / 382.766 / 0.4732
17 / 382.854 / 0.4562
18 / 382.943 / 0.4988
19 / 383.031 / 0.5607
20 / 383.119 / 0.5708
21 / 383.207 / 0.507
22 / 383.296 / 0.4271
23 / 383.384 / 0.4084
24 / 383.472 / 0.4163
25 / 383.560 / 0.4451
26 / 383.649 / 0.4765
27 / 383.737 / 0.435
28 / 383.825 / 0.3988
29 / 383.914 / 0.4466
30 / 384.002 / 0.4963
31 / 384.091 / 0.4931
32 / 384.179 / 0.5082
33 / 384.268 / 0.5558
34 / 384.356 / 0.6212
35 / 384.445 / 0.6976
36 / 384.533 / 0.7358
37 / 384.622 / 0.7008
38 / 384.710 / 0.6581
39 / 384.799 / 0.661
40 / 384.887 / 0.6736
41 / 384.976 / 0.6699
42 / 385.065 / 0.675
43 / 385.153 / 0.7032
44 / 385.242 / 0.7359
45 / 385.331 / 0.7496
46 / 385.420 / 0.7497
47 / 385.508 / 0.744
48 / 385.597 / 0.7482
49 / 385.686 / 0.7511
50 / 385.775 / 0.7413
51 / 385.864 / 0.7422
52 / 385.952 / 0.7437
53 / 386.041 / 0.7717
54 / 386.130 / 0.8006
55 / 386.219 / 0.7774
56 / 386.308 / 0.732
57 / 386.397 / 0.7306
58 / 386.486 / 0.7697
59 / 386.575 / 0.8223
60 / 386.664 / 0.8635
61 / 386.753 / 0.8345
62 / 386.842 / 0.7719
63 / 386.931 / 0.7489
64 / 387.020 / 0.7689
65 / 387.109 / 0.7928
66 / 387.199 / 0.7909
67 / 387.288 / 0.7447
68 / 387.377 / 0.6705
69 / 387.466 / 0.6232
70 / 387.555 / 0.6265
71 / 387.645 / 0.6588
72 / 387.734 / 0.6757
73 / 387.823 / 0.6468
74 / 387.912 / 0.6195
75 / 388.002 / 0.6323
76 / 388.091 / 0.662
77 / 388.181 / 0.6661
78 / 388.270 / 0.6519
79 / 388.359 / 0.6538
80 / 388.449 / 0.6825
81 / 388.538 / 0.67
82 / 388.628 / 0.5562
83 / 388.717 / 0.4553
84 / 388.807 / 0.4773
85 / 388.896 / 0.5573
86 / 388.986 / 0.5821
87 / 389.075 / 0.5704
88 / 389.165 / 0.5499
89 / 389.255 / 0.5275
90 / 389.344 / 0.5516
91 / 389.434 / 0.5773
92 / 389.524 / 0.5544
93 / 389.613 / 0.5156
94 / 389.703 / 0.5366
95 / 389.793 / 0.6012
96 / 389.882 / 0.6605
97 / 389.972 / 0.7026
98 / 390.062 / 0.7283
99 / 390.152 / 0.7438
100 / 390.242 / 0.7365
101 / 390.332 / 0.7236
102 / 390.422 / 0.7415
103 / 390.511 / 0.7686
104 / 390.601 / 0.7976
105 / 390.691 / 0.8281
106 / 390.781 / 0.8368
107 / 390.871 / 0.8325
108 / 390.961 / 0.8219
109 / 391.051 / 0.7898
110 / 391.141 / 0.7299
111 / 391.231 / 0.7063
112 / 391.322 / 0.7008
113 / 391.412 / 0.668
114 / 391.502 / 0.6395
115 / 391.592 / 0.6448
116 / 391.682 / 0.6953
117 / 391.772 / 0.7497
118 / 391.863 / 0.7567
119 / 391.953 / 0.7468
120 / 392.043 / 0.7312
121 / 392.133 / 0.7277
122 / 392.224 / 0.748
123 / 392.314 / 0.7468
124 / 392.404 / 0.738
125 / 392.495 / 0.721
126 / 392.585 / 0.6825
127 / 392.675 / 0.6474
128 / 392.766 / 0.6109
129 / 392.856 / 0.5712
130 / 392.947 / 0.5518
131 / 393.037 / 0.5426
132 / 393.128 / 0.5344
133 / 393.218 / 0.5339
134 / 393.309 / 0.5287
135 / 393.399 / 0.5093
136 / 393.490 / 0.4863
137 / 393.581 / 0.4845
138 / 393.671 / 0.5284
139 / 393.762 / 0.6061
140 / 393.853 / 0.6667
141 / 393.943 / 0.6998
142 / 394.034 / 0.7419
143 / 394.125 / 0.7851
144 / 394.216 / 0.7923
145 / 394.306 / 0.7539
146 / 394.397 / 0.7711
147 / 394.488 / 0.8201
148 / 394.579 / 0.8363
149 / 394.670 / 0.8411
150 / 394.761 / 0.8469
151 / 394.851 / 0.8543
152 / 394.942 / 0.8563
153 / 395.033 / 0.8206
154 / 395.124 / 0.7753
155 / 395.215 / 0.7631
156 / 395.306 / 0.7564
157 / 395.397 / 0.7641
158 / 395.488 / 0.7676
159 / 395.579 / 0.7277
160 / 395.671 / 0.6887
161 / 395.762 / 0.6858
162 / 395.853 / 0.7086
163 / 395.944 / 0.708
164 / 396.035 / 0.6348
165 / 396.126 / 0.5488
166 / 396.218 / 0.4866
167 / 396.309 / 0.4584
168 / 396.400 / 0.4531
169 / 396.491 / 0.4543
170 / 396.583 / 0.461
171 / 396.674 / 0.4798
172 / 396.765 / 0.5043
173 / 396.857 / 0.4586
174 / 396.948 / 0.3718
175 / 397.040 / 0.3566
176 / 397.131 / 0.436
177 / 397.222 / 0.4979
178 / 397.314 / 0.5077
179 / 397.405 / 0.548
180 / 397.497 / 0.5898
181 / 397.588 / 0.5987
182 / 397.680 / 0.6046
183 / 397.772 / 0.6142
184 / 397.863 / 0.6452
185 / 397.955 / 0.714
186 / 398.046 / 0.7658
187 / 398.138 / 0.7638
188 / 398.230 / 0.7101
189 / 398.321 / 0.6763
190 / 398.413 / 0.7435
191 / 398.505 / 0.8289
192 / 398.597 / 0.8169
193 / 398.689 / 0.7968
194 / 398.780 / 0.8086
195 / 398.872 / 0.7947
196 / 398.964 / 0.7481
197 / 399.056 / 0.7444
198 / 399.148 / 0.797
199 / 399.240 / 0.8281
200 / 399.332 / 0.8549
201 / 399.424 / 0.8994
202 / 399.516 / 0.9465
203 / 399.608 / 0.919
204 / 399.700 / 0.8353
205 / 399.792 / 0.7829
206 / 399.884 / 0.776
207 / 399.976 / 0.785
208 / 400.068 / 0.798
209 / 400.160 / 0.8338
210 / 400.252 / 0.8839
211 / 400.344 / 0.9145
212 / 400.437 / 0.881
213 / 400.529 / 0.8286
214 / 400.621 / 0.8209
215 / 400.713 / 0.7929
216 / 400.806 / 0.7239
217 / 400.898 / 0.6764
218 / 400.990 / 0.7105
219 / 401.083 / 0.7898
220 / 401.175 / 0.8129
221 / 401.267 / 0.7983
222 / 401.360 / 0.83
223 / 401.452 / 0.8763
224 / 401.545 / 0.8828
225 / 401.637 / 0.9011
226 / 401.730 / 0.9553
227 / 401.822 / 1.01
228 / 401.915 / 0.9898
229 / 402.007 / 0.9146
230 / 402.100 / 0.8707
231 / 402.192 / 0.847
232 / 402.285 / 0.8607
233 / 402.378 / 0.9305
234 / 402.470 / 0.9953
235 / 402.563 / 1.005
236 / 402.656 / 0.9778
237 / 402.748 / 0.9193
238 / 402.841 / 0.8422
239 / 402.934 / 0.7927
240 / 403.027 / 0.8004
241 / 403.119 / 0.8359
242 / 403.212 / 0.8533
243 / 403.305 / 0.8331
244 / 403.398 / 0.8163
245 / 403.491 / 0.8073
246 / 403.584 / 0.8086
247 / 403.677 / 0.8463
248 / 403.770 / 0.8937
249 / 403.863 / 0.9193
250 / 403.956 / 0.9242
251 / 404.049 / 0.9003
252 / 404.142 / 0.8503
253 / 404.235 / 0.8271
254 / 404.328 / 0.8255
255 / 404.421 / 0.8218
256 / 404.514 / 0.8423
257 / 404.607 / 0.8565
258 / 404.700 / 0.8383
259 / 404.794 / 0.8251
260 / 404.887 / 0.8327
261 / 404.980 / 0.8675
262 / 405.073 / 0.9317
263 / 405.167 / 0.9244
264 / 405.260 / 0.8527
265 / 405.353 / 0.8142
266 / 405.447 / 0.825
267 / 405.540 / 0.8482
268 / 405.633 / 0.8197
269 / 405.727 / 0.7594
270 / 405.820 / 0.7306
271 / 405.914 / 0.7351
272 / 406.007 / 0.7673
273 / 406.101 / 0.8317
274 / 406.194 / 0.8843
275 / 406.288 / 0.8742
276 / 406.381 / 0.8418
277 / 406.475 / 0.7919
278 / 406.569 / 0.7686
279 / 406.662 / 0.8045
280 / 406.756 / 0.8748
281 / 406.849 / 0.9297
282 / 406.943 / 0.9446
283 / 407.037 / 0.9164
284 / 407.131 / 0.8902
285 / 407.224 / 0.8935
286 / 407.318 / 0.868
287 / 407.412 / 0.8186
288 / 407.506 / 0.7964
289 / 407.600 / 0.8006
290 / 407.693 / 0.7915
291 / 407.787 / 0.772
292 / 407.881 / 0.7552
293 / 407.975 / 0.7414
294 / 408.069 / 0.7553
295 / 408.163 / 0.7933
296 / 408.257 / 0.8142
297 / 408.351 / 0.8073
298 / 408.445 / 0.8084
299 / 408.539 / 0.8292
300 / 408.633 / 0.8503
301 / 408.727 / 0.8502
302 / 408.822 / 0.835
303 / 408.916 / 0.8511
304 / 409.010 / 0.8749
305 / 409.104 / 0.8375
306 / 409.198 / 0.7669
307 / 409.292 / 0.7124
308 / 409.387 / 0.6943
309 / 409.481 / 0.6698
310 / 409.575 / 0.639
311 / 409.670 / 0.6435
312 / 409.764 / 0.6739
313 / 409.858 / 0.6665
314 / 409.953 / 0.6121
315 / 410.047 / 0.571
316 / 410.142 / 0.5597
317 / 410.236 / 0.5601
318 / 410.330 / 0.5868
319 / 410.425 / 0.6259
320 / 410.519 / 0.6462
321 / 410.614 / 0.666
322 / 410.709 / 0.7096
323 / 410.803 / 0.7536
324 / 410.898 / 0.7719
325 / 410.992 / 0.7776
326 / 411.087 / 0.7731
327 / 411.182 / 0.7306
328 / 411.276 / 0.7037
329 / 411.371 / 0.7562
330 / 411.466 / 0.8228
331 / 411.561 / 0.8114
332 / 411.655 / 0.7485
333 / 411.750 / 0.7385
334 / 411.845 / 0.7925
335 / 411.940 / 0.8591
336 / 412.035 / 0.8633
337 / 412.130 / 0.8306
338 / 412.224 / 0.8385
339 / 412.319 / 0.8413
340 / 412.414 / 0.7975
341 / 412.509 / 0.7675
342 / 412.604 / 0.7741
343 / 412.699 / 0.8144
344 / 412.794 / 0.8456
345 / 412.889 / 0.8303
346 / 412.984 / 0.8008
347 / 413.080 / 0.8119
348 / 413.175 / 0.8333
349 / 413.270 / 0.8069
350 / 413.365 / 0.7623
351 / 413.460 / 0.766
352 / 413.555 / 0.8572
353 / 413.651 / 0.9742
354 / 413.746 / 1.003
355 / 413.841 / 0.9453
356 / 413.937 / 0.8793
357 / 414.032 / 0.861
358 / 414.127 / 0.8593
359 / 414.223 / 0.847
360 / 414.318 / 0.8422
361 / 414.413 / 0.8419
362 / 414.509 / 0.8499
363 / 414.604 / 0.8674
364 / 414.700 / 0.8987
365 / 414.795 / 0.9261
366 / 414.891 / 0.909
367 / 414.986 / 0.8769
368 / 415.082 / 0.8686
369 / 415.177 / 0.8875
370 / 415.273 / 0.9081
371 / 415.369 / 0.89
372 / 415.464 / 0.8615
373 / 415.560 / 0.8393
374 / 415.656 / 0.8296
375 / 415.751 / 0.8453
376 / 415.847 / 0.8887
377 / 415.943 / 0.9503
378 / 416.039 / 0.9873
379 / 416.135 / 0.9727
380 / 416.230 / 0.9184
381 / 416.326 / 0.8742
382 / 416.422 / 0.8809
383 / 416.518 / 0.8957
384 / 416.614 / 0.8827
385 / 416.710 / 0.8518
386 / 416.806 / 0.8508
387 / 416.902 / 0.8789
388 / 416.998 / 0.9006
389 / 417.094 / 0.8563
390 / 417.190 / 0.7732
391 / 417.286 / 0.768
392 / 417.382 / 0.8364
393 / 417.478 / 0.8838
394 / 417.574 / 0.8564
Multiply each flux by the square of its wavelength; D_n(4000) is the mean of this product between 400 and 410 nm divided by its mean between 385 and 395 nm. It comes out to 1.29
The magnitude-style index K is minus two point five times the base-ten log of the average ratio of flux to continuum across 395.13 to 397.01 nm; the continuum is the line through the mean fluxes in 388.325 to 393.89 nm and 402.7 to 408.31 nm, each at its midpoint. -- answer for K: 0.194 mag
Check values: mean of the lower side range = 0.649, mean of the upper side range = 0.836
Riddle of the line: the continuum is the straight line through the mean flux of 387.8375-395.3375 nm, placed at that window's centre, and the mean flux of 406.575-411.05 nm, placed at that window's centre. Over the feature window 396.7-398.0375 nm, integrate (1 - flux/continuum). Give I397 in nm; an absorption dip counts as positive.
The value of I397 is 0.32 nm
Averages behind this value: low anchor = 0.677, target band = 0.538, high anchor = 0.762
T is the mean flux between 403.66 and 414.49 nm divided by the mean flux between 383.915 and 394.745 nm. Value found 1.2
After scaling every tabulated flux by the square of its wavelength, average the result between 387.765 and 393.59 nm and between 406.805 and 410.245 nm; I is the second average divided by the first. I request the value 1.3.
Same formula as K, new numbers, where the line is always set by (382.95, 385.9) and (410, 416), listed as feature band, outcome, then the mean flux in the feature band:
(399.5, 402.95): -0.19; 0.861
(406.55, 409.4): -0.07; 0.823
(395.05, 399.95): 0.04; 0.673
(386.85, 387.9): -0.13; 0.704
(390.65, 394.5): -0.04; 0.682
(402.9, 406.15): -0.12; 0.836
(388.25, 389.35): 0.10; 0.575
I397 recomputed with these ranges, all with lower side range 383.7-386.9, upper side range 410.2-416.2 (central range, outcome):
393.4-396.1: 0.03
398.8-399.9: -0.11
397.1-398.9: 0.18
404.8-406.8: -0.10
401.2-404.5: -0.45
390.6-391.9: -0.05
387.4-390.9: 0.30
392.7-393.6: 0.23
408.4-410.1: 0.13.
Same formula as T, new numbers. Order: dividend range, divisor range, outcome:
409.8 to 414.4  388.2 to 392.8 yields 1.15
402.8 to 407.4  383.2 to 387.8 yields 1.27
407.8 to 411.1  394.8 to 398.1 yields 1.19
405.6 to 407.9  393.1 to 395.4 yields 1.17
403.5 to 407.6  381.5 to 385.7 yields 1.39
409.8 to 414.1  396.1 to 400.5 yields 1.13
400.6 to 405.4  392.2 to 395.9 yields 1.24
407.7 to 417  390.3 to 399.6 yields 1.18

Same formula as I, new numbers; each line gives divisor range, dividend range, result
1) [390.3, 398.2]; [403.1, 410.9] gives 1.28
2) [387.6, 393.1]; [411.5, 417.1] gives 1.45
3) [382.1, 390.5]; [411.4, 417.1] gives 1.54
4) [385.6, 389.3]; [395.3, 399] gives 0.96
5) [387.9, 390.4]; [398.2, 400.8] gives 1.40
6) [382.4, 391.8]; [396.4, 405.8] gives 1.29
